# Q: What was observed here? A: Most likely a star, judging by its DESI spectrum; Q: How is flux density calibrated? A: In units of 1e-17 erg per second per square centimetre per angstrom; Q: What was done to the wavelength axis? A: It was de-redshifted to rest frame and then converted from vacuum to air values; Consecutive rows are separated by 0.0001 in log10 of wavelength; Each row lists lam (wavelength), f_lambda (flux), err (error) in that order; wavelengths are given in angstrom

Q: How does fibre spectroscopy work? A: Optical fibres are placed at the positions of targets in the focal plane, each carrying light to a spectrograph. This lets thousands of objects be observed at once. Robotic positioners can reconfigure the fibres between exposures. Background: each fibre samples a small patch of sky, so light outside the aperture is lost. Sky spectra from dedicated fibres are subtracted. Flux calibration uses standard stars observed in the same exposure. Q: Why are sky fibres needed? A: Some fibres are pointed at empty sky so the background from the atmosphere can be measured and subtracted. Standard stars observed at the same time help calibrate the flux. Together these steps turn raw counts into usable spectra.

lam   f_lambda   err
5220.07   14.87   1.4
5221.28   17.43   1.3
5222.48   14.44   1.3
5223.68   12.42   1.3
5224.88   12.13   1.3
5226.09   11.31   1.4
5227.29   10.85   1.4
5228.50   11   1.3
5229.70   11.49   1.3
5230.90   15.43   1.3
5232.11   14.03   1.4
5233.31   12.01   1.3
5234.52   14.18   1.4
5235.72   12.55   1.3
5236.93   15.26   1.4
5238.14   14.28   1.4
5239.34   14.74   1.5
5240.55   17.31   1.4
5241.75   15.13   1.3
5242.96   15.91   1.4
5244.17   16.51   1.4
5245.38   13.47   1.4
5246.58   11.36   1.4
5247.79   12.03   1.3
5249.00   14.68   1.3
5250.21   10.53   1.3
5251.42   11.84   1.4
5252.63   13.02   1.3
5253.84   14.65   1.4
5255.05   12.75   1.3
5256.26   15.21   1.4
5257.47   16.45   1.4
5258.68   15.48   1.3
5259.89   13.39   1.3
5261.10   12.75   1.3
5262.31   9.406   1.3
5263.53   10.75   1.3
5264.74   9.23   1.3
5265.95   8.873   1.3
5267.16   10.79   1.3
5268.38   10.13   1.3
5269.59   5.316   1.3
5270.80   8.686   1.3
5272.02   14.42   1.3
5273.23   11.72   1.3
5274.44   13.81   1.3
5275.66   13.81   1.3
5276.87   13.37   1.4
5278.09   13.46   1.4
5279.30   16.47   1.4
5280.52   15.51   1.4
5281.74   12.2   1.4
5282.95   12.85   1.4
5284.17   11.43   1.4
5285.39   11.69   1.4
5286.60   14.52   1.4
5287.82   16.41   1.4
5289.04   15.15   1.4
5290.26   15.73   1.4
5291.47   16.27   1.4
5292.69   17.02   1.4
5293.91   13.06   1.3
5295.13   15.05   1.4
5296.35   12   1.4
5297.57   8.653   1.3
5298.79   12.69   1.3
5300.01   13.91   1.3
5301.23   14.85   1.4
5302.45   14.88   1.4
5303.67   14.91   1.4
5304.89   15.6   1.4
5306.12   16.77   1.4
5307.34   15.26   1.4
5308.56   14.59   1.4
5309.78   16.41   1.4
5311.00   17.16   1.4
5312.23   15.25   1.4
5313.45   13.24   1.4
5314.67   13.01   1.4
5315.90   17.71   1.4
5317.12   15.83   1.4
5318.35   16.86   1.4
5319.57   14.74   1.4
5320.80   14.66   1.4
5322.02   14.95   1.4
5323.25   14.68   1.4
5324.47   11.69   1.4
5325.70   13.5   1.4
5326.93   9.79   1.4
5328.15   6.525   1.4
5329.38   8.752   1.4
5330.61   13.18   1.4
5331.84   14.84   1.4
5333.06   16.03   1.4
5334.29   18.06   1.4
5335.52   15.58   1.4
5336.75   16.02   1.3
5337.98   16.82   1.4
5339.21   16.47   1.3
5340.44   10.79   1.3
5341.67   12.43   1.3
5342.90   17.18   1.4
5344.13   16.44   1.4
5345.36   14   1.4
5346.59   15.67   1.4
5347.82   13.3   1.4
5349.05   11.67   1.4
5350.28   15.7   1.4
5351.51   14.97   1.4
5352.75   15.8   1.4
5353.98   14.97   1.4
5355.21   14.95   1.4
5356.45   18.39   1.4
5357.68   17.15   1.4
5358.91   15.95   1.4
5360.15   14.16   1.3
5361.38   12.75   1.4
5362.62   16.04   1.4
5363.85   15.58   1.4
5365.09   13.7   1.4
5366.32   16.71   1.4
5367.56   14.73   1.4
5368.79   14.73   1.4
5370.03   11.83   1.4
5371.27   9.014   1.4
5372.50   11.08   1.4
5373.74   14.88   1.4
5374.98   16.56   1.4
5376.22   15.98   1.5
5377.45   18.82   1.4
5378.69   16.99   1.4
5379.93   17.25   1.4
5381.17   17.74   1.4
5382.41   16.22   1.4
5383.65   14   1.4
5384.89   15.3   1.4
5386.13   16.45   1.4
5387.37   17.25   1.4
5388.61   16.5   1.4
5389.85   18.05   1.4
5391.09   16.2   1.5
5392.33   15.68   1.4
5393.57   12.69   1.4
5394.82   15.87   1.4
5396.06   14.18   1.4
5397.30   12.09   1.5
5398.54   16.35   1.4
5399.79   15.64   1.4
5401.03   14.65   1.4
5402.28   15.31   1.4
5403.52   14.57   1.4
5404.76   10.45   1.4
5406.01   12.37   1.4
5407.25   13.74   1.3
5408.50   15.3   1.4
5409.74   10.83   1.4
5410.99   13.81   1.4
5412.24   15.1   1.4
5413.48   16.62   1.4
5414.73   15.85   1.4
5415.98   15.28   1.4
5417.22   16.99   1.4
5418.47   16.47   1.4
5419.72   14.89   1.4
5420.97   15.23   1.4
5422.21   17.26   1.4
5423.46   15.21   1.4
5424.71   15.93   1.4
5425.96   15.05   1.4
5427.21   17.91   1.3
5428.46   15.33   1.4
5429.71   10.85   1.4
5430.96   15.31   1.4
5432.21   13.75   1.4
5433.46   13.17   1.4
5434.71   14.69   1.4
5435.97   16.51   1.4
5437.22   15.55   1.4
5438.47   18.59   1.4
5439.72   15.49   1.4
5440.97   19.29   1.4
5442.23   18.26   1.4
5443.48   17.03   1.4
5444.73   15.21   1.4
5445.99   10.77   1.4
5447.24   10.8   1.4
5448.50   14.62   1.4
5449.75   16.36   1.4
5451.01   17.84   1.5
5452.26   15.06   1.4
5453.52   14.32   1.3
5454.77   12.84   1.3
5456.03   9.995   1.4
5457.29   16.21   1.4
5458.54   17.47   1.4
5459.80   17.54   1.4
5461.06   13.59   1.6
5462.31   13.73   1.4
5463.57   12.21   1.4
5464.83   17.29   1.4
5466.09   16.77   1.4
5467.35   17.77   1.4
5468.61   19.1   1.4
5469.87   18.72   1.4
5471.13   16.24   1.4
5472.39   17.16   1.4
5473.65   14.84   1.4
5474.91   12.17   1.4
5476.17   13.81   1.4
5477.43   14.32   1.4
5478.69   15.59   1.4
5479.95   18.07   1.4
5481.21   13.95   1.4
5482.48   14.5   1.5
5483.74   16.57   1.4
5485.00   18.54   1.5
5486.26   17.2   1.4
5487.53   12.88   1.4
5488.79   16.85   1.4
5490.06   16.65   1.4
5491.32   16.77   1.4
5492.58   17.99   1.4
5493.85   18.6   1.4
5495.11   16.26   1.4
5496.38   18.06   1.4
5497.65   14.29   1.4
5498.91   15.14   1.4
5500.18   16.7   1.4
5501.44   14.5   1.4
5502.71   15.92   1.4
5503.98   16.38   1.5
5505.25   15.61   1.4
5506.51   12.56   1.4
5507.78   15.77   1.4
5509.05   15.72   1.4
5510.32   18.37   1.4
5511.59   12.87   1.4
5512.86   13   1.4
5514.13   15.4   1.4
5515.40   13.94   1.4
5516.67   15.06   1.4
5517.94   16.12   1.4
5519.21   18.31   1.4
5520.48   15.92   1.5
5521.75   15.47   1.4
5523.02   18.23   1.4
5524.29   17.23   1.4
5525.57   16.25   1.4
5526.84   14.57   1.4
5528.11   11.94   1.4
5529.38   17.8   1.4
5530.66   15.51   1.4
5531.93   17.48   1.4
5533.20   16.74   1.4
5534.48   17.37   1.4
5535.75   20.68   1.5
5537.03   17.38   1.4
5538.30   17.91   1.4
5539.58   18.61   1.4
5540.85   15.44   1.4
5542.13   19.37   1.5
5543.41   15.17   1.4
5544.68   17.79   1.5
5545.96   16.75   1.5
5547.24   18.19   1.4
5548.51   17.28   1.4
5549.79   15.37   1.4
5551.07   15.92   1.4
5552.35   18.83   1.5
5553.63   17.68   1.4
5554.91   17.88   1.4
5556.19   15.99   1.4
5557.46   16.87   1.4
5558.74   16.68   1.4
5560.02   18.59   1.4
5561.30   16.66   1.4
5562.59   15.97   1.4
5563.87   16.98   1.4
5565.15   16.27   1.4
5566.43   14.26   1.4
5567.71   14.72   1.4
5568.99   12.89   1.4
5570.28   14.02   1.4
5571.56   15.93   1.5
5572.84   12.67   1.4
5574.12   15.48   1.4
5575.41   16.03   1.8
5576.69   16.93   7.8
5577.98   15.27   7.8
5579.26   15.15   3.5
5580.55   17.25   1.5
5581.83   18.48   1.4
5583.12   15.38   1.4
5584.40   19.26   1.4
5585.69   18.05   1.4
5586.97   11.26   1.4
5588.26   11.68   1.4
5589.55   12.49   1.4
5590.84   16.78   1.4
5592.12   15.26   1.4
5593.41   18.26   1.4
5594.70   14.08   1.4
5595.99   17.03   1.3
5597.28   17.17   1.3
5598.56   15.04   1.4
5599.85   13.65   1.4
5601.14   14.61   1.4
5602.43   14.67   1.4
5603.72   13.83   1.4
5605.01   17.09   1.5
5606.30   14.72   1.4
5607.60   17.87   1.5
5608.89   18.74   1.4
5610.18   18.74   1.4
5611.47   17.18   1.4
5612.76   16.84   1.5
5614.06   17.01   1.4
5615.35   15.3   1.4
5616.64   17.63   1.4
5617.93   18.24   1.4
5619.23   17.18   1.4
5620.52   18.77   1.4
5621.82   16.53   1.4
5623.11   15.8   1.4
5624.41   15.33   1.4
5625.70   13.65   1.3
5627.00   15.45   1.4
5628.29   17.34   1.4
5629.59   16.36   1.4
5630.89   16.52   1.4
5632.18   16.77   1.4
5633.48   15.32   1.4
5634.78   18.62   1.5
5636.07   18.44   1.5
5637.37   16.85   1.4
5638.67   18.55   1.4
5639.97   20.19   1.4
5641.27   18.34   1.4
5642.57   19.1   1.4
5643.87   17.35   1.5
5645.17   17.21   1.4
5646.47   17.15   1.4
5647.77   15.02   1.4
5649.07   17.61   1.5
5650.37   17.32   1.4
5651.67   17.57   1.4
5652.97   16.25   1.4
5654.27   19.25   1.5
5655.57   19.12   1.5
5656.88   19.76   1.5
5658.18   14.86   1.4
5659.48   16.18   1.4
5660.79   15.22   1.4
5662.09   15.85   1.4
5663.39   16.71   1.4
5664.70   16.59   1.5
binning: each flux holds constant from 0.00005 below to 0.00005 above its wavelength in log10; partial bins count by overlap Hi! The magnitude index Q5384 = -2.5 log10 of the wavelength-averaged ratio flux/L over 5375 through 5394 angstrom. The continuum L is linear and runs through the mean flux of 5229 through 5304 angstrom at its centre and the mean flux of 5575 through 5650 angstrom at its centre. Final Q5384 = -0.14 mag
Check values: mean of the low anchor 13.3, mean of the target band 16.4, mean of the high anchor 16.5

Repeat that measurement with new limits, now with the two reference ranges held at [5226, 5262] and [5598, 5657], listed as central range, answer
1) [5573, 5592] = 0.065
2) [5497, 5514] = 0.052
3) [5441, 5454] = 0.012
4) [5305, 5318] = -0.096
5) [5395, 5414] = 0.069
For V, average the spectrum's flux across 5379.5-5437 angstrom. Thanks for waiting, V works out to 15.1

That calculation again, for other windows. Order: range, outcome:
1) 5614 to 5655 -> 17.1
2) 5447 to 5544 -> 15.9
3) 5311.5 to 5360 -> 14.6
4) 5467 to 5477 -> 16.1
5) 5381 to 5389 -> 16.1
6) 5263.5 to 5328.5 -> 13.5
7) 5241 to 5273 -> 12.4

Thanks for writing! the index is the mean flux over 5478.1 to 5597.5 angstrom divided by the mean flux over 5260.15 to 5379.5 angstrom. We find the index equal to 1.15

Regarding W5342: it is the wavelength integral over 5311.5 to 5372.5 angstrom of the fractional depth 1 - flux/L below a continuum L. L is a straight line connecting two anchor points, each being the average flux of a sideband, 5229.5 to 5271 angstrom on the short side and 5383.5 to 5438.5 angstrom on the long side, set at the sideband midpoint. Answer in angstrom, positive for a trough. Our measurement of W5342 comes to -1.2 angstrom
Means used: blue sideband 12.9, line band 14.4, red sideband 15.1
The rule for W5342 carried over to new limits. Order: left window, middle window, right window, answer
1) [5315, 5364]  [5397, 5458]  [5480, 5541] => 1.9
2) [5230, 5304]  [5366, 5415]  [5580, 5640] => -1.7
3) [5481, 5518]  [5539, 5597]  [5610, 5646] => 1.2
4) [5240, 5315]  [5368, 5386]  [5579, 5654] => -0.8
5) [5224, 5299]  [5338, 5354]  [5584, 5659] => -0.8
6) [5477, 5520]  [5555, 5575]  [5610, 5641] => 1.0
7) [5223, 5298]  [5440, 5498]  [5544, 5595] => -2.5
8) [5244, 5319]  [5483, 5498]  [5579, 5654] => -1.3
